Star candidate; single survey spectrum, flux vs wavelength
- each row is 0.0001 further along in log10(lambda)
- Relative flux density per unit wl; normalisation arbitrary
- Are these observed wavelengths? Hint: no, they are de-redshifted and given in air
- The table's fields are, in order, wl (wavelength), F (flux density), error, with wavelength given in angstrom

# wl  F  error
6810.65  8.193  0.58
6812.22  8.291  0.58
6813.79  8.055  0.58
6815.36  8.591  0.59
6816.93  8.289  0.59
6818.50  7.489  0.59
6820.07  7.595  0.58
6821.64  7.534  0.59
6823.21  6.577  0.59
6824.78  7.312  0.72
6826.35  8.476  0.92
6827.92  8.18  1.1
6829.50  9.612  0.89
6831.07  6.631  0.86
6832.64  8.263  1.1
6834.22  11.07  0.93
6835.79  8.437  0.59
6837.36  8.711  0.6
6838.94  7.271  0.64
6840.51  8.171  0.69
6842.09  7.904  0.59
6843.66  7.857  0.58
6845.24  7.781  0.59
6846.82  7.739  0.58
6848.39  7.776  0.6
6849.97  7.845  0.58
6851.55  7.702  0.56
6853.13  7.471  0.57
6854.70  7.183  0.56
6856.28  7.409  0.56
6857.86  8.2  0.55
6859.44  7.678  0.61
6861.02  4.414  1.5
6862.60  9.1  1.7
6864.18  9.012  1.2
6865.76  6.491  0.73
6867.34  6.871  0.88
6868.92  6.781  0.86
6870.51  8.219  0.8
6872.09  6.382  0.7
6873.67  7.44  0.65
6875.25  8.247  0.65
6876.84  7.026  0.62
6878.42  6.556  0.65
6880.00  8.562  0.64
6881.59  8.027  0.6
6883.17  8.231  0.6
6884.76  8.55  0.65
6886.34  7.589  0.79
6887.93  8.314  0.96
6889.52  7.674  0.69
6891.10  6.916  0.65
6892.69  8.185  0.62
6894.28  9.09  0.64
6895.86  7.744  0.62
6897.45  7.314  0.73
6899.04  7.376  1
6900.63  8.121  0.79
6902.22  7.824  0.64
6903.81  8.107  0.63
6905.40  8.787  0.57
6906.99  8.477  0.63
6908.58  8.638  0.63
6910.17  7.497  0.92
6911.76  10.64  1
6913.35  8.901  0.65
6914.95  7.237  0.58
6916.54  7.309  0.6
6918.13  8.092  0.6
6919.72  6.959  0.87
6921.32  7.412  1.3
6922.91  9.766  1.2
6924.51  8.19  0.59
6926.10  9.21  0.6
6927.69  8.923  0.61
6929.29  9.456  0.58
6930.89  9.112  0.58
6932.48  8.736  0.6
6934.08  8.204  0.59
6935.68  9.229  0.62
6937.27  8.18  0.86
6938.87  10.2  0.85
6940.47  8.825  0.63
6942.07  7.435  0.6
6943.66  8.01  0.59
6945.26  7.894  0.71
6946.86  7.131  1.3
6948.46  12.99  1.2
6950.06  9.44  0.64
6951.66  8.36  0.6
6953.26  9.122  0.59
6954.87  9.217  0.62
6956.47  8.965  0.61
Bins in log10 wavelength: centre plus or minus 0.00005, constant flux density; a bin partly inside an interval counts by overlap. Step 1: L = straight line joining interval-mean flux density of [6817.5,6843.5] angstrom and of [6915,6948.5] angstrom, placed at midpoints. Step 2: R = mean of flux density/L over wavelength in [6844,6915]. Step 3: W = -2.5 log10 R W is 0.064 mag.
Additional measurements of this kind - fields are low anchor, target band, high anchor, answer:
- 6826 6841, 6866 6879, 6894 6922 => 0.15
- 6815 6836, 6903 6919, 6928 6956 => 0.04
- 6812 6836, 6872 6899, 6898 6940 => 0.08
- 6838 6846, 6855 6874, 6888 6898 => 0.07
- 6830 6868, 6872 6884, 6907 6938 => 0.06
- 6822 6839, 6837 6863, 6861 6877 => 0.03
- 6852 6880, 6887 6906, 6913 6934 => 0.00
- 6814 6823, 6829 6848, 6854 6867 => -0.09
